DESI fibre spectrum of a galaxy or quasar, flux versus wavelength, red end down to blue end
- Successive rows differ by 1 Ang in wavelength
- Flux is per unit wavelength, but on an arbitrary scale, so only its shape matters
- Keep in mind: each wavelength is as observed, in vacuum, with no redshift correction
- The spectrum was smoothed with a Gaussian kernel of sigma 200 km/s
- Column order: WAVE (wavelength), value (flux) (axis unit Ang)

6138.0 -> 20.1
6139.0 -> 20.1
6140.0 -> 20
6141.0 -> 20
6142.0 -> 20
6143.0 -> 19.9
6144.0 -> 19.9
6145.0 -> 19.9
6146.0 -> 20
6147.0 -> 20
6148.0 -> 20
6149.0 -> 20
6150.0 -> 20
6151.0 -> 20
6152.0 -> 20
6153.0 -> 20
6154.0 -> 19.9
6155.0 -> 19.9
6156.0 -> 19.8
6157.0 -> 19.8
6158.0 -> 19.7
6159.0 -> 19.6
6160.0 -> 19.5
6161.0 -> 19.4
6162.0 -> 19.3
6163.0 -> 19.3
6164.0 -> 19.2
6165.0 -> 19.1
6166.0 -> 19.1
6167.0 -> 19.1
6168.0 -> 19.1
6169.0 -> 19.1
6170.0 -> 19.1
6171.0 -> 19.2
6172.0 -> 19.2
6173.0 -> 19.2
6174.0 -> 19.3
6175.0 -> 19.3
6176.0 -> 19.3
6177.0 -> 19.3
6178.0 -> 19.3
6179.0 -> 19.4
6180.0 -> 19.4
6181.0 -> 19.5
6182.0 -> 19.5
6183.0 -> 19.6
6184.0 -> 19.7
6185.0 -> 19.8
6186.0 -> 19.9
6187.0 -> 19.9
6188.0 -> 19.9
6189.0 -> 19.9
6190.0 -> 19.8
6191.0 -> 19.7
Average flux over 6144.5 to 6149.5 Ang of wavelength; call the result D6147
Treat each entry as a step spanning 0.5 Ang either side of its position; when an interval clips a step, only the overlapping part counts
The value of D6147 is 20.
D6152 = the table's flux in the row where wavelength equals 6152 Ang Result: 20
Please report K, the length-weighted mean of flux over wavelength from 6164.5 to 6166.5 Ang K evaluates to 19.1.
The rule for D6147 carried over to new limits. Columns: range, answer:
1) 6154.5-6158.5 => 19.8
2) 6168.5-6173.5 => 19.2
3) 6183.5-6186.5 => 19.8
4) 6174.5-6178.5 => 19.3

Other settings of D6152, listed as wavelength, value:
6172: 19.2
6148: 20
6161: 19.4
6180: 19.4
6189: 19.9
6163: 19.3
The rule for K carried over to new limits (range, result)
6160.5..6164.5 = 19.3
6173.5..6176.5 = 19.3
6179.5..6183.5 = 19.5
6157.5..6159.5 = 19.6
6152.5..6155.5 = 19.9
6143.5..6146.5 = 19.9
